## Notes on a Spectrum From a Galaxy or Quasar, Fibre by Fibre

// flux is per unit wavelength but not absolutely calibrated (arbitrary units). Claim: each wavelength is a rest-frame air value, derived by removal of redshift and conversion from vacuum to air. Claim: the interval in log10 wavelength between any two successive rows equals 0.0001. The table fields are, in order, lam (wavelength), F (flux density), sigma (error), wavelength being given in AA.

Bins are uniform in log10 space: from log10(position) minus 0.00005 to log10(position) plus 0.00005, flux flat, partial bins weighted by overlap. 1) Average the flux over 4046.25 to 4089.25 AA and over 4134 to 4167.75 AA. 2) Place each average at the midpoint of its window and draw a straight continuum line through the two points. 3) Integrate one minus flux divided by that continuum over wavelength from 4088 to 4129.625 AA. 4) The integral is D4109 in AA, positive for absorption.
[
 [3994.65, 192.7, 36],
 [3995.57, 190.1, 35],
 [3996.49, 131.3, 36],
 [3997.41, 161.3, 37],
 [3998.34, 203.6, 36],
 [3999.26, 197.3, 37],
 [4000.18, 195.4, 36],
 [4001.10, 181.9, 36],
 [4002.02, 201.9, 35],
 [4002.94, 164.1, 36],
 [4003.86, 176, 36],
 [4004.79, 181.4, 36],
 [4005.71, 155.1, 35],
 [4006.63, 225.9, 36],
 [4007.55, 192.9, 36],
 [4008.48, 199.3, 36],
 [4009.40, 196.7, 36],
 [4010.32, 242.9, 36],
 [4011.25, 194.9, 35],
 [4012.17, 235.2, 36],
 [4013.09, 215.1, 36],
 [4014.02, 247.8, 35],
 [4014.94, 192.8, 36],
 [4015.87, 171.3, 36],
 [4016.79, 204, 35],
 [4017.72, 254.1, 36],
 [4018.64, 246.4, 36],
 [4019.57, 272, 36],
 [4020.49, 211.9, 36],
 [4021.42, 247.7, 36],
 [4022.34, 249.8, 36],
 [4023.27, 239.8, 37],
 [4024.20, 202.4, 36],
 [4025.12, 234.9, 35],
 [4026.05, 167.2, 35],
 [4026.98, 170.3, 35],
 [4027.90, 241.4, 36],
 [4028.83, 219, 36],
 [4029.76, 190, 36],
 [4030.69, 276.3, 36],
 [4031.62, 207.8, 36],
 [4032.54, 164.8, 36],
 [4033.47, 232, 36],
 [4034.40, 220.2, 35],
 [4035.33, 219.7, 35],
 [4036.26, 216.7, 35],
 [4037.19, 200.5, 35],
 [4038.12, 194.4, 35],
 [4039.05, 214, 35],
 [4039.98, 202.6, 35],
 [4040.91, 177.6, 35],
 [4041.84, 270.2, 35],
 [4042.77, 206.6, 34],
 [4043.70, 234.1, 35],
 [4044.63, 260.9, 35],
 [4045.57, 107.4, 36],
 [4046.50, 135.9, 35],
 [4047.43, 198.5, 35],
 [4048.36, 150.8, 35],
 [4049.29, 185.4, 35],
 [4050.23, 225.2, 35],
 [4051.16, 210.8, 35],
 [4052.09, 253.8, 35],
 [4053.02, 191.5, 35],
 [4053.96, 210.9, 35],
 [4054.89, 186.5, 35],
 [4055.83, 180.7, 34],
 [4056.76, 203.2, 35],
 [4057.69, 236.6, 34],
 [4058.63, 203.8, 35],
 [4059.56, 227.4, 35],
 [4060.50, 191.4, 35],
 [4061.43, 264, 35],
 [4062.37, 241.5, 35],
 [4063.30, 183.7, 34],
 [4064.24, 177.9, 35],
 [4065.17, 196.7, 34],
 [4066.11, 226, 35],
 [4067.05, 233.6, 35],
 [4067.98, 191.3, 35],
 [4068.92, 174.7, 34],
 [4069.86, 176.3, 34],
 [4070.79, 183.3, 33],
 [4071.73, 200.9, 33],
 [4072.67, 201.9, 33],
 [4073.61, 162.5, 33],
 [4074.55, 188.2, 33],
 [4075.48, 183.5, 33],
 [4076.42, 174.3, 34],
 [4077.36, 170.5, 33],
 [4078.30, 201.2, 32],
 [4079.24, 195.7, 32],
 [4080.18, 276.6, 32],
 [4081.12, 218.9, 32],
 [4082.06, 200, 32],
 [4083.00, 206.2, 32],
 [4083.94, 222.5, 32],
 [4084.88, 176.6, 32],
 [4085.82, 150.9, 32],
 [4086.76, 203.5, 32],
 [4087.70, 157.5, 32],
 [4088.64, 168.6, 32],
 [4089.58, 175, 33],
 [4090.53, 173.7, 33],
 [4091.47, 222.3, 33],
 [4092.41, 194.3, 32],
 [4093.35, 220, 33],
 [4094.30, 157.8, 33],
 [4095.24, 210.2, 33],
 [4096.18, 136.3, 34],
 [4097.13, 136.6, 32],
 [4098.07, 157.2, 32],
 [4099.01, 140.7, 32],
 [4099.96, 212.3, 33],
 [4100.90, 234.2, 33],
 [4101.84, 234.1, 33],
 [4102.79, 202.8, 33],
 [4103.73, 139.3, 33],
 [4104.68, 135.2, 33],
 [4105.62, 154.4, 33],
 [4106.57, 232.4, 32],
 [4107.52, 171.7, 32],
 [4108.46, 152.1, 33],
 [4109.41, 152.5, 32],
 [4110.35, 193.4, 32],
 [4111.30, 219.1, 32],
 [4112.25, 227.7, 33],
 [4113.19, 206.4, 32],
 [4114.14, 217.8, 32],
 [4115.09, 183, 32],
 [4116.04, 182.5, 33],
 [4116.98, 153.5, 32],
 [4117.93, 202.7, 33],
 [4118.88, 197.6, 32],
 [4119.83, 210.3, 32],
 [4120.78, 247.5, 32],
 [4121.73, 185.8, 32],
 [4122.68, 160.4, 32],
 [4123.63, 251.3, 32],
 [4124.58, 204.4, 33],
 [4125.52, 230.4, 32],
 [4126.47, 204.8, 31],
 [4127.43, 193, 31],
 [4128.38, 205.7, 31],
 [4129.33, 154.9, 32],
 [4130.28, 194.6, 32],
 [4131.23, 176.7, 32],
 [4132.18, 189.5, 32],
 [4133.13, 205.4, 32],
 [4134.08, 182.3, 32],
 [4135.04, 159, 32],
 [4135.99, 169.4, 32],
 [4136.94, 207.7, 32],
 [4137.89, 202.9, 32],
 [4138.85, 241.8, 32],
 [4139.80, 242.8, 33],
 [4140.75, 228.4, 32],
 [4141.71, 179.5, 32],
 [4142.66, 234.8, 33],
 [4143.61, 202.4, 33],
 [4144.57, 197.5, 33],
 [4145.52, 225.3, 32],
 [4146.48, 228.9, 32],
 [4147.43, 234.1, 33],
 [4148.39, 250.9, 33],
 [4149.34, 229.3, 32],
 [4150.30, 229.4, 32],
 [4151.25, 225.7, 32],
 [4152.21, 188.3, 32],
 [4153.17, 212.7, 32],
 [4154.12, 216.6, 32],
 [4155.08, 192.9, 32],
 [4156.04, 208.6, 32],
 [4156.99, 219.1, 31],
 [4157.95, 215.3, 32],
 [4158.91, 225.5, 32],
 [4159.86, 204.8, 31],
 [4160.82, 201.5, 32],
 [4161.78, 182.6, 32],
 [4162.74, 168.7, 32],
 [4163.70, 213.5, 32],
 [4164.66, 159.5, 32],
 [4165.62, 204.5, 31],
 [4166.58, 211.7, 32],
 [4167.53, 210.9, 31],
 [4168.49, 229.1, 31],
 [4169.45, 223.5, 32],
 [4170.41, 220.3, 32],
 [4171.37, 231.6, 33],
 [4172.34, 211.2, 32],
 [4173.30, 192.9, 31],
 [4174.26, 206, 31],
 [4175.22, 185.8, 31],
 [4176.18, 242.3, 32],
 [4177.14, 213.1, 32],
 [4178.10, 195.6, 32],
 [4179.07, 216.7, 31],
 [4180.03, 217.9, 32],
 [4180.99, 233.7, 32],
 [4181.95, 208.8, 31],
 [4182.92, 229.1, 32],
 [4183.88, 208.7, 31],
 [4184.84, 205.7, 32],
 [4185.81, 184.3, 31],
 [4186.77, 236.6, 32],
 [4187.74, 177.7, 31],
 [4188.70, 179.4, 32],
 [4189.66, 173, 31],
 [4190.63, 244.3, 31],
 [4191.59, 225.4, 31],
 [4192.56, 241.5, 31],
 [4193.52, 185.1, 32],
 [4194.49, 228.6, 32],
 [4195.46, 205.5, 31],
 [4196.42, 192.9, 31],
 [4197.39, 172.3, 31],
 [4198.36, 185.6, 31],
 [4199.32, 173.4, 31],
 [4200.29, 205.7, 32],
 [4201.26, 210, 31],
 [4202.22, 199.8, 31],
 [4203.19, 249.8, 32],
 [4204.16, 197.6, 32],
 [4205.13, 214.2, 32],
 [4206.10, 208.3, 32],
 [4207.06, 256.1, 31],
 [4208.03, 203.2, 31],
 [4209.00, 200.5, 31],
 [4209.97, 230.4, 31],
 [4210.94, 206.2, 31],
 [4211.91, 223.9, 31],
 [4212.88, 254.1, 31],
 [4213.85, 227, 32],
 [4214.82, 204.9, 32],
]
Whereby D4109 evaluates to 2.82 AA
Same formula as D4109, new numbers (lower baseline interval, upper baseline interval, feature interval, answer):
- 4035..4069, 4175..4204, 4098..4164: 1.87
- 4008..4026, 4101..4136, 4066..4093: 1.43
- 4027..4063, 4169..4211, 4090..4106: 2.21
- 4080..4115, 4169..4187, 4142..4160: -1.13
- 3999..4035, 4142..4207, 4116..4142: 1.38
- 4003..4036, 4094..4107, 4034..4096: -1.94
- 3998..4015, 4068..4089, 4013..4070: -4.31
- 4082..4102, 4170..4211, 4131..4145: -0.38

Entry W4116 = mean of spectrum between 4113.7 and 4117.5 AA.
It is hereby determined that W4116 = 184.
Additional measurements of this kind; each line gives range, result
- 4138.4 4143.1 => 225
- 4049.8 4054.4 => 219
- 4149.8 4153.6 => 214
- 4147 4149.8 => 238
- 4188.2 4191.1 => 199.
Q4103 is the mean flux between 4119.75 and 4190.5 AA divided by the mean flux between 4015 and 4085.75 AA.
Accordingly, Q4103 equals 1.00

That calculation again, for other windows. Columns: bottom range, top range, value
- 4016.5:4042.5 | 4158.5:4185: 0.95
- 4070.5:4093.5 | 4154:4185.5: 1.08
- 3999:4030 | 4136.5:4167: 1.01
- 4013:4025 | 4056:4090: 0.87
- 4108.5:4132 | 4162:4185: 1.06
